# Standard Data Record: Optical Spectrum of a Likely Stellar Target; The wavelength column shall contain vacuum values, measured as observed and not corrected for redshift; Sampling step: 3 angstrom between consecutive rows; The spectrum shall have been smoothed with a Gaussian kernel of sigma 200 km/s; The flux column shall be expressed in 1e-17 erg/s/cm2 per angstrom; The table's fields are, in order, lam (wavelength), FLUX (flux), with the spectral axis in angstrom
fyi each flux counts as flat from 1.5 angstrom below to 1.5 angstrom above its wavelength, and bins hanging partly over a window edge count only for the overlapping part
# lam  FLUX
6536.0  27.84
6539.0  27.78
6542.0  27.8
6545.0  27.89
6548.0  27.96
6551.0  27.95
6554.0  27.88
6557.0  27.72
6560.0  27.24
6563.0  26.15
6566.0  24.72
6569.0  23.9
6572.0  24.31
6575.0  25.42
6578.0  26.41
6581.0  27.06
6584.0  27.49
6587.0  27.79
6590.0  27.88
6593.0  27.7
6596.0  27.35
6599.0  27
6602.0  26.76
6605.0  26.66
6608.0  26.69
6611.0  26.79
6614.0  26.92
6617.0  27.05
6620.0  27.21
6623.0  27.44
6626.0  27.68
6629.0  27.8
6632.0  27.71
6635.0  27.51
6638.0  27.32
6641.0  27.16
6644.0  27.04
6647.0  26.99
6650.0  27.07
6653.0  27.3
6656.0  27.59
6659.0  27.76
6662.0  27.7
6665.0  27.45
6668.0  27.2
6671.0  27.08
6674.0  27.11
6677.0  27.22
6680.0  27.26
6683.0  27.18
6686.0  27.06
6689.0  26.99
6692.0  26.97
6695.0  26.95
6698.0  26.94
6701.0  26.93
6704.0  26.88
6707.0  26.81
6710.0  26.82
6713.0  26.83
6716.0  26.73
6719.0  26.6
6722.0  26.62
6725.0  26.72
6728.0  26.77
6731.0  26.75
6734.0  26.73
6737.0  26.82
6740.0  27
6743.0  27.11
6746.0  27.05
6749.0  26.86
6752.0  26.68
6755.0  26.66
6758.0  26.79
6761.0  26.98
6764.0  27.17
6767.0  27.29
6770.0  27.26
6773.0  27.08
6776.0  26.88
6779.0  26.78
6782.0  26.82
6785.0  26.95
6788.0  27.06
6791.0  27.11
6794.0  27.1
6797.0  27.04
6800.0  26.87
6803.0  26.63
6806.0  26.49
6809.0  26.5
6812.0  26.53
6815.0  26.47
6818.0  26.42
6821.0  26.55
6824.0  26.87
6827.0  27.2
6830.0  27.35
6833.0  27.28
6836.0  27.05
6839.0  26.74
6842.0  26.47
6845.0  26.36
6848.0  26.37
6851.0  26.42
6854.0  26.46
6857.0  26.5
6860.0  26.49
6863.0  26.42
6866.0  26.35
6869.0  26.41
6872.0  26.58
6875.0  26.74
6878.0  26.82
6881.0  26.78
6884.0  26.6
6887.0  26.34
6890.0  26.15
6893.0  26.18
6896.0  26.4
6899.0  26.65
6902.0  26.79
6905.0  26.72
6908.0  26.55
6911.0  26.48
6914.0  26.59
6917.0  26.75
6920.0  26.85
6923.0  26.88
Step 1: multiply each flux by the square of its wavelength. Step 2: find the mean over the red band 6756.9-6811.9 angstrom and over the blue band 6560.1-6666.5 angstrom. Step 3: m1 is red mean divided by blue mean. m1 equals 1.1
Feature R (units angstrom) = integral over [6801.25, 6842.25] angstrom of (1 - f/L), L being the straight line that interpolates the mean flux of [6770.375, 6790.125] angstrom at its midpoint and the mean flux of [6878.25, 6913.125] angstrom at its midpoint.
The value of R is 0.1 angstrom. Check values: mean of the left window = 27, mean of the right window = 26.5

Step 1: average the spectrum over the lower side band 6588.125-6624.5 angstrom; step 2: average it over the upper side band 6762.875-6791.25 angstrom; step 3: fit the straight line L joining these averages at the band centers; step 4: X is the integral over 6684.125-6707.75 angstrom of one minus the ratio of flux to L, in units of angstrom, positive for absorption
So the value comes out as 0.1 angstrom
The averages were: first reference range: 27.1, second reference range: 27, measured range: 26.9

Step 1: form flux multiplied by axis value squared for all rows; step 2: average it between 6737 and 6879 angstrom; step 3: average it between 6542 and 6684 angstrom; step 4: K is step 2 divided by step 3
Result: 1.0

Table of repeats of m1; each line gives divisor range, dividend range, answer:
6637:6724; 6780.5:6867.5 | 1.03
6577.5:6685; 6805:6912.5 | 1.04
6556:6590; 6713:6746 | 1.07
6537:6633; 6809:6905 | 1.07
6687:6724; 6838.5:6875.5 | 1.03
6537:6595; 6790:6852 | 1.07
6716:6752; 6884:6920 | 1.04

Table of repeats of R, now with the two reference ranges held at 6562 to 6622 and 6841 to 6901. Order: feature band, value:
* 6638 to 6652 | -0.3 angstrom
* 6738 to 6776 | -0.7 angstrom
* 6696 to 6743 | -0.5 angstrom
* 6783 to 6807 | -0.4 angstrom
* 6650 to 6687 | -1.1 angstrom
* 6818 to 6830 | -0.2 angstrom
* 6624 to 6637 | -0.5 angstrom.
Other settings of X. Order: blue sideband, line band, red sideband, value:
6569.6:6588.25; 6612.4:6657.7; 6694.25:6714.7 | -1.3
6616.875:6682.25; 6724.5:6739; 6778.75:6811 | 0.2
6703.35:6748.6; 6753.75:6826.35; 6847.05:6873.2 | -0.6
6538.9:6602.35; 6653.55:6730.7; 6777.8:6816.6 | -0.6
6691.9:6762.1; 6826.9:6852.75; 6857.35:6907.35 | -0.2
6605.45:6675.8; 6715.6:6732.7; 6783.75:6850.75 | 0.2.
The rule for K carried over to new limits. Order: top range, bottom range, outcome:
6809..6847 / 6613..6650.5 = 1.04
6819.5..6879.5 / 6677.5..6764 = 1.03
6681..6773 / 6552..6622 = 1.05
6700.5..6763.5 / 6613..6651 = 1.01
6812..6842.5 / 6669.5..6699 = 1.03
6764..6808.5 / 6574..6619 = 1.06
